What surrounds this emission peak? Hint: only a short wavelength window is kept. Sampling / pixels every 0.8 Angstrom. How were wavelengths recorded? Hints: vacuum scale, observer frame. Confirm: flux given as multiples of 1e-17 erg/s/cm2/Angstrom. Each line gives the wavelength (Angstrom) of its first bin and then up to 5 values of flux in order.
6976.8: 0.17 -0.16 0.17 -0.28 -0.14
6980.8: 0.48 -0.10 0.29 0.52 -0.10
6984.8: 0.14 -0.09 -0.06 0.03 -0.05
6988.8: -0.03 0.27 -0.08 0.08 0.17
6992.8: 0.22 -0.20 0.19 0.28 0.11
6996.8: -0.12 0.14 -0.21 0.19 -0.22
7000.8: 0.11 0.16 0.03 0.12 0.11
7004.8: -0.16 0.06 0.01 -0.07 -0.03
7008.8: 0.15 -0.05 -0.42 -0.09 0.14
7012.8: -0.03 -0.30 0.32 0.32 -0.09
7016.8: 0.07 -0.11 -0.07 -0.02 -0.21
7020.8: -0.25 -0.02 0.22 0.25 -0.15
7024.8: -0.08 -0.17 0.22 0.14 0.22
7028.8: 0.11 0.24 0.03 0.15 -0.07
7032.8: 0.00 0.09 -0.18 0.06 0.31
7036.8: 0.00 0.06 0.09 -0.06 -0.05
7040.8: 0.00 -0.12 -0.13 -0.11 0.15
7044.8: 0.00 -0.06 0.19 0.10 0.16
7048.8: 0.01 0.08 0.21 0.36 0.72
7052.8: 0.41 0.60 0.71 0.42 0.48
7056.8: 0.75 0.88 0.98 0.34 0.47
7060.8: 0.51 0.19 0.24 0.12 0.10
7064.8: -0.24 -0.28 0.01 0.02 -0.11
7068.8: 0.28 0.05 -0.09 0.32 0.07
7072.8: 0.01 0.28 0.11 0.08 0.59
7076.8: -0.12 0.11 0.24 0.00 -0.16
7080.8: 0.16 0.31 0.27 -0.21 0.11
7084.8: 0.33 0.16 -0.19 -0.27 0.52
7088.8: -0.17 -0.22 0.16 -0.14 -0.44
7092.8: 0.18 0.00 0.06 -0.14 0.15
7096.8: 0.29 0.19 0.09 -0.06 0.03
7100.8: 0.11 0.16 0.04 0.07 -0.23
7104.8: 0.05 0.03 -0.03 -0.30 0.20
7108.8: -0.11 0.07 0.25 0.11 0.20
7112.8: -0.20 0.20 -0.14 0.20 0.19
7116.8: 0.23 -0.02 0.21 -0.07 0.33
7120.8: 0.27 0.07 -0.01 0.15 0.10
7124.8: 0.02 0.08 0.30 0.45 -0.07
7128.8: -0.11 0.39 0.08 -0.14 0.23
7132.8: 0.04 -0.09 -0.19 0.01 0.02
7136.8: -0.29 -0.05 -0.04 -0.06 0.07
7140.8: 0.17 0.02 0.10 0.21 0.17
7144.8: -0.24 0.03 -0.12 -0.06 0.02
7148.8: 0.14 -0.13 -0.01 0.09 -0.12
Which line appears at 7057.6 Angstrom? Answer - [O II] 3727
